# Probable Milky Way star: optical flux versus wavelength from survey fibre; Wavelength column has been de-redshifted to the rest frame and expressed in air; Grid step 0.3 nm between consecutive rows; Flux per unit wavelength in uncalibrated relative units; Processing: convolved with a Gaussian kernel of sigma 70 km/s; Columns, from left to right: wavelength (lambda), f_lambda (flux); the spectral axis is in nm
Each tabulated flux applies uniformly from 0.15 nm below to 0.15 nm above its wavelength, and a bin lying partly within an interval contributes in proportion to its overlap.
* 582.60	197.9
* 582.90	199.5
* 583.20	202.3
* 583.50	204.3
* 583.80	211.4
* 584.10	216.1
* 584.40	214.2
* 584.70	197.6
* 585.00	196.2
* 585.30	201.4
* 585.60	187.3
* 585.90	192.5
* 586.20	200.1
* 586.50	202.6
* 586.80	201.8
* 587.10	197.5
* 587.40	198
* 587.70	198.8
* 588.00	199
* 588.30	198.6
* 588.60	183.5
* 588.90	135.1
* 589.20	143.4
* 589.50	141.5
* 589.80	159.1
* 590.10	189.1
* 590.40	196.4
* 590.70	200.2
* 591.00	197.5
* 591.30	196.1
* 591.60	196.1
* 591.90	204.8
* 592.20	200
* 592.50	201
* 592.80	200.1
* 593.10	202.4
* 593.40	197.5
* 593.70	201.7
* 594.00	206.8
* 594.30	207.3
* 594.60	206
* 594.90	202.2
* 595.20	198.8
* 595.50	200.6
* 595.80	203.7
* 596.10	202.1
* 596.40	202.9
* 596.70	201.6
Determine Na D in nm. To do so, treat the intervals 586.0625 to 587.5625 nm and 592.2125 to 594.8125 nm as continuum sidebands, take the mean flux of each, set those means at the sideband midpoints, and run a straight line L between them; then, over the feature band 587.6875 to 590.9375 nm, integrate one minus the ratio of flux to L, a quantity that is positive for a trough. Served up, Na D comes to 0.40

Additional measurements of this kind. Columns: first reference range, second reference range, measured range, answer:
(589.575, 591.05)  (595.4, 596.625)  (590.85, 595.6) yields -0.175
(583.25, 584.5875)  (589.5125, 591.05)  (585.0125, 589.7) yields 0.259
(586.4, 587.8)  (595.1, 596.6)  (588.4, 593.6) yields 0.399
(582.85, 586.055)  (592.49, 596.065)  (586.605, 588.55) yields 0.038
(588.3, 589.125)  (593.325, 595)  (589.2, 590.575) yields 0.037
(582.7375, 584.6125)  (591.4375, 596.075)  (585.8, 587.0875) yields 0.042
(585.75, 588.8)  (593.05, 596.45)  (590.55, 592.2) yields 0.006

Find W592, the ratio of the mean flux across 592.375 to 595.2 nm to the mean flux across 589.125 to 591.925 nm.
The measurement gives 1.1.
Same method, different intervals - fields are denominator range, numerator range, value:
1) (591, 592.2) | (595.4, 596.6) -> 1.02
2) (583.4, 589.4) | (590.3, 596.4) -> 1.04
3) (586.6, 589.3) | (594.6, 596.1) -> 1.09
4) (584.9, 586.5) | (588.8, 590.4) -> 0.81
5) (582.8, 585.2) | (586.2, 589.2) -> 0.92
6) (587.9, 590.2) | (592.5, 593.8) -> 1.20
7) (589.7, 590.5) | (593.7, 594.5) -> 1.13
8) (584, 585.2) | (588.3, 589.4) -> 0.78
